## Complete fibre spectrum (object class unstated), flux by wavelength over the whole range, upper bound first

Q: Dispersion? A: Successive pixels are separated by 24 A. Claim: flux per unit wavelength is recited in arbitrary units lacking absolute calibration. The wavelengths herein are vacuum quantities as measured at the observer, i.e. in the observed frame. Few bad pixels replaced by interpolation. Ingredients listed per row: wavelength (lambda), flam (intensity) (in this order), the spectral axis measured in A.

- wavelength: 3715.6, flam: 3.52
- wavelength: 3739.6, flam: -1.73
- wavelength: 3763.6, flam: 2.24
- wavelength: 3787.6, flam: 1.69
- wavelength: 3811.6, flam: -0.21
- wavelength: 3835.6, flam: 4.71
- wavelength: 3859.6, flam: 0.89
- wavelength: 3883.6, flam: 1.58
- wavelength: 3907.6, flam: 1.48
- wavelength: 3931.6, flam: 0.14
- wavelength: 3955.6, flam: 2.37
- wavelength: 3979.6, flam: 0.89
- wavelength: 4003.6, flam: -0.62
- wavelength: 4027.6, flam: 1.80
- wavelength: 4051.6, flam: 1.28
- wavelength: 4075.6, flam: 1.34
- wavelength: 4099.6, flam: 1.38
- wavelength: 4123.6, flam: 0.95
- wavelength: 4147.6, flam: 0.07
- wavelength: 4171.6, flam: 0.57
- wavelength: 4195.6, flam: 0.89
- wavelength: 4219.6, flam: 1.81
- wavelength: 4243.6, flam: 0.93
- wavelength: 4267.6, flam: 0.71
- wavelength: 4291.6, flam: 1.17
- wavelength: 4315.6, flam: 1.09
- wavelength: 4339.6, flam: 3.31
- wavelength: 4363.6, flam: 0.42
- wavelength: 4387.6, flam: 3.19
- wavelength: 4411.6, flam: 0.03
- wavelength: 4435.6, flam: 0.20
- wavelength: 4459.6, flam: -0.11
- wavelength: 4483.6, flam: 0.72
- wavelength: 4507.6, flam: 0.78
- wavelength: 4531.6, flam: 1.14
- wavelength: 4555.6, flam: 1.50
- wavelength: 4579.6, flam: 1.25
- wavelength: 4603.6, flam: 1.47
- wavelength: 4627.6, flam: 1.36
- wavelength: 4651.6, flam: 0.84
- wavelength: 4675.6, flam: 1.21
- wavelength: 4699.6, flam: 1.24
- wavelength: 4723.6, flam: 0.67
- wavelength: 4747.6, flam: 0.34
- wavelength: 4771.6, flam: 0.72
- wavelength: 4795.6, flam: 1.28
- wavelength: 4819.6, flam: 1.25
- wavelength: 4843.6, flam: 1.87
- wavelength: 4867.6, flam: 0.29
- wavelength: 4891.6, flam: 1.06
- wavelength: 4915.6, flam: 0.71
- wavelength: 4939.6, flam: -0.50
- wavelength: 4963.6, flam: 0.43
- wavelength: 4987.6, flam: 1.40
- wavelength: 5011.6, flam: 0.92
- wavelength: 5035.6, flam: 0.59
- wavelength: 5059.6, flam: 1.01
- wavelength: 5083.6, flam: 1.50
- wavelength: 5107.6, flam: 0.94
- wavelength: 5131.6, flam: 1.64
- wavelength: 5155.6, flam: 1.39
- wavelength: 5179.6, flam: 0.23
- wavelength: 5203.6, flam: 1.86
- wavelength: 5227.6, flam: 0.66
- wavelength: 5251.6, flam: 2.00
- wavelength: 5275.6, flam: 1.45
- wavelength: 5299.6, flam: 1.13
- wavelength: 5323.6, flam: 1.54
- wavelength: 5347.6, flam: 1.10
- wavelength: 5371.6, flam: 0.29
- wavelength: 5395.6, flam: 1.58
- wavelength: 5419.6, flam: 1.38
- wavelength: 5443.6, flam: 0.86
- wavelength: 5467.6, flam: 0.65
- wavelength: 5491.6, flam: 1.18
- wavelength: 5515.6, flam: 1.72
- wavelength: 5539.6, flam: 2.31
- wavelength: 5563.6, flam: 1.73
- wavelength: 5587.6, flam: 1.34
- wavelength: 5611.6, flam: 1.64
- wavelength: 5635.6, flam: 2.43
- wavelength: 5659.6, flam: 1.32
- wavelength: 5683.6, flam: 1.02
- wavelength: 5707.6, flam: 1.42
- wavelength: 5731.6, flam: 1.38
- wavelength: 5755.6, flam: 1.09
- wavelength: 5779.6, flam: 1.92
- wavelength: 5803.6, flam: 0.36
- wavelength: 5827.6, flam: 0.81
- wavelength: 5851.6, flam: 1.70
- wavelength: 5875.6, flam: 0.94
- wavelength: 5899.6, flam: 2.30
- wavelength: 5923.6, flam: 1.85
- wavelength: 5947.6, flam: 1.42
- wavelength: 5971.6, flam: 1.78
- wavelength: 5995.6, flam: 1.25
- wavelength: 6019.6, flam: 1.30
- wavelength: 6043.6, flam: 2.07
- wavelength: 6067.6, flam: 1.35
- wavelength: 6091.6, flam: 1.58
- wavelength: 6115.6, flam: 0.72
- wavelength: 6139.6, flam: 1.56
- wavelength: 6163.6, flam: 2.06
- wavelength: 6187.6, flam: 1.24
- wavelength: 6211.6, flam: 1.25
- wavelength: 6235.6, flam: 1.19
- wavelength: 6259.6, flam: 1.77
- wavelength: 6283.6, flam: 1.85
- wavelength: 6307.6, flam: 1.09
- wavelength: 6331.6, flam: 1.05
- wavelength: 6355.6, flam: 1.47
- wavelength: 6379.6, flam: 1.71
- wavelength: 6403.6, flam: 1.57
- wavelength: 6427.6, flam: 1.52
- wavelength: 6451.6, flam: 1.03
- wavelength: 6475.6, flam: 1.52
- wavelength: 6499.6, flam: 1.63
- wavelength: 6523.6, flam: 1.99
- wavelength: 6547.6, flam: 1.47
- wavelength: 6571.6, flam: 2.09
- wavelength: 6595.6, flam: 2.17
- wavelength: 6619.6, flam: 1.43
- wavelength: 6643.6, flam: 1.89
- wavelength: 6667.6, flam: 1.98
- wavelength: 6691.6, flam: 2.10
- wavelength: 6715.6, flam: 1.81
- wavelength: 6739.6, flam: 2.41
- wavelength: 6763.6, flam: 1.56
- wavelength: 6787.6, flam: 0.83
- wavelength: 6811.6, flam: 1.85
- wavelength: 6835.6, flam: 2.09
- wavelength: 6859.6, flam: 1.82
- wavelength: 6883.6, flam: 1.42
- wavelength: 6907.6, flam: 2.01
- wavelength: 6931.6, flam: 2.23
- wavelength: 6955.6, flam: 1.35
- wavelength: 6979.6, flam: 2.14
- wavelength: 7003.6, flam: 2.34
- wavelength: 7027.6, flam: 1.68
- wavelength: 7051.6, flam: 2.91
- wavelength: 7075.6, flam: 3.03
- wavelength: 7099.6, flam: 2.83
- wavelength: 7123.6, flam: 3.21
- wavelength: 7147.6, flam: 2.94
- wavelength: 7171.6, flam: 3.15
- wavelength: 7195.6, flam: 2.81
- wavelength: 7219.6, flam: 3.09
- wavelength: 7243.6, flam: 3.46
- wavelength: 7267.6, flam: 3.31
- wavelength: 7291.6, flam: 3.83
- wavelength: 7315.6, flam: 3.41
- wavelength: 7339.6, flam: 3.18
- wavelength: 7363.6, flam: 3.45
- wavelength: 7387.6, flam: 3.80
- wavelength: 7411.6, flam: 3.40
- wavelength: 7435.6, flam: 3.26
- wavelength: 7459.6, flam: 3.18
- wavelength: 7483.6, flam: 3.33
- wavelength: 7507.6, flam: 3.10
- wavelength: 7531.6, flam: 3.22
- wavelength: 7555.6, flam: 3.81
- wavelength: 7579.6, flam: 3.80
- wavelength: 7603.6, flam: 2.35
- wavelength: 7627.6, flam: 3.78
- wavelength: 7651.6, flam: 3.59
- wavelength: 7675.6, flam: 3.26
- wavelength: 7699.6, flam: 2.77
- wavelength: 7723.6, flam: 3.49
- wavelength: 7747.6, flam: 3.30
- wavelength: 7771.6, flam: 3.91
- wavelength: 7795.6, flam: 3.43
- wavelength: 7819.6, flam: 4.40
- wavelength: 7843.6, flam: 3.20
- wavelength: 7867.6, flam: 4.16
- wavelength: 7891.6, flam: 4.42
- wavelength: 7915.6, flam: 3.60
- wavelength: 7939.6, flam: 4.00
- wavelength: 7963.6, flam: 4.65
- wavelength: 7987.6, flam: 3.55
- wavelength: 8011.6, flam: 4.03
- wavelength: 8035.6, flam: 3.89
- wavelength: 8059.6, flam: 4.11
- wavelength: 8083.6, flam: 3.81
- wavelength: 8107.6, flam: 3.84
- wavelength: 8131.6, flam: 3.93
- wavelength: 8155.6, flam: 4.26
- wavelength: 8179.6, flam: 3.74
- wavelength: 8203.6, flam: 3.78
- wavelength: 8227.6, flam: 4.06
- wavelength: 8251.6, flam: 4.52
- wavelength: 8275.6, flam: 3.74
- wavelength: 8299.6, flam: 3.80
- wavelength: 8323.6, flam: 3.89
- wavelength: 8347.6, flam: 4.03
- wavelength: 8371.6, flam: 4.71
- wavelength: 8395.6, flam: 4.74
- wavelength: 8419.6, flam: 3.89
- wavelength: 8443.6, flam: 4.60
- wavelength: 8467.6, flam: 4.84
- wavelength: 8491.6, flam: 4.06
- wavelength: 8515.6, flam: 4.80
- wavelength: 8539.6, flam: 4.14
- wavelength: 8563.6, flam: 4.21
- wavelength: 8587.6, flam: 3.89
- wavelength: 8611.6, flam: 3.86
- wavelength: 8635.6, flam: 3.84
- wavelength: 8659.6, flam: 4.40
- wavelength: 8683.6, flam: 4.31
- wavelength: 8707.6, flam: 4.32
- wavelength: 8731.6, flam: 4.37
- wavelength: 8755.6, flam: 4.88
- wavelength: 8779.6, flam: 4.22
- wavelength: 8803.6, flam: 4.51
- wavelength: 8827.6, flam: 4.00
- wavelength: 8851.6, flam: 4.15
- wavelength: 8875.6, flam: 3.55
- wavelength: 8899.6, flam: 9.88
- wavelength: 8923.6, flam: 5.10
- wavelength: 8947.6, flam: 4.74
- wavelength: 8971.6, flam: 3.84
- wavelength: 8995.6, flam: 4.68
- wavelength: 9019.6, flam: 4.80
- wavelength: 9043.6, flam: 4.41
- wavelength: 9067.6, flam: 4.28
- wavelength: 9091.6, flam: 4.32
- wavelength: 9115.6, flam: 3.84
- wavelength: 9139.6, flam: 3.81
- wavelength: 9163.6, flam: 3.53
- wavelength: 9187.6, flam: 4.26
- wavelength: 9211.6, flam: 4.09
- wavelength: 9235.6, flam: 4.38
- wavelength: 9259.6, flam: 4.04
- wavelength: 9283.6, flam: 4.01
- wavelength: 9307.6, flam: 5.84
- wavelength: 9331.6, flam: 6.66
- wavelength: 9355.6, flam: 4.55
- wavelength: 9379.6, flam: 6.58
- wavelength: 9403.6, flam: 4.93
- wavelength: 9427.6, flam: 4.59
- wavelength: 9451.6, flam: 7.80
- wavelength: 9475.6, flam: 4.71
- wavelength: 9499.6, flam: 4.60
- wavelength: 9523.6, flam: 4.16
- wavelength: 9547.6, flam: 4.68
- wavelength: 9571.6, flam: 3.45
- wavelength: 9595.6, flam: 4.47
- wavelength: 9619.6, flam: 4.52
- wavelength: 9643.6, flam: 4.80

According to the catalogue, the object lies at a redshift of 0.768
